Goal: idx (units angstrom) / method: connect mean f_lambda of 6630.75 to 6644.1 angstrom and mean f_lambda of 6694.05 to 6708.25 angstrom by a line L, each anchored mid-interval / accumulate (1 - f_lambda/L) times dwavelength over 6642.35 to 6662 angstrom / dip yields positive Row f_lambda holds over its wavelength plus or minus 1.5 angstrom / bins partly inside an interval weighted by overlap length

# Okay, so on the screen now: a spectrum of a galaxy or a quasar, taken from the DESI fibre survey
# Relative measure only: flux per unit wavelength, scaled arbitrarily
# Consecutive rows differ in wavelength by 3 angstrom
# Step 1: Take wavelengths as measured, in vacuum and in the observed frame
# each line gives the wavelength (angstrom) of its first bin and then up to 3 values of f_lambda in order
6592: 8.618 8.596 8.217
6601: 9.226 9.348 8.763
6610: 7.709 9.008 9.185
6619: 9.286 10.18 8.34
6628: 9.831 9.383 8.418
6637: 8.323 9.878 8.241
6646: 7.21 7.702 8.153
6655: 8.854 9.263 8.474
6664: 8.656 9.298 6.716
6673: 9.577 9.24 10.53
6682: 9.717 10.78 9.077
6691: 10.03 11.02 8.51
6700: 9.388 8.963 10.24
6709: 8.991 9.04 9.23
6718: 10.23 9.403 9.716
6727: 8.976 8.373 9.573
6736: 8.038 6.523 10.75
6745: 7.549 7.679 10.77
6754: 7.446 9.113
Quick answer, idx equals 1.5 angstrom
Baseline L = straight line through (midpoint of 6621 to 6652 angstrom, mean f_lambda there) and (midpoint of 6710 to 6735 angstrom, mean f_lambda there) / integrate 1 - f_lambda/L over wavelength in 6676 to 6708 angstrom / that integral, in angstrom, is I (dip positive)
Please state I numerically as -2.5 angstrom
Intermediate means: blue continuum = 8.7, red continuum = 9.29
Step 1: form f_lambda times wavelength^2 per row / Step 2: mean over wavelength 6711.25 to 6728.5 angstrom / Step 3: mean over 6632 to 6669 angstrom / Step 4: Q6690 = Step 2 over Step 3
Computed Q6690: 1.1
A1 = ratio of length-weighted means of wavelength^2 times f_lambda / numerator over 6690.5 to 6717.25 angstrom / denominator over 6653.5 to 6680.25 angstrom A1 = 1.1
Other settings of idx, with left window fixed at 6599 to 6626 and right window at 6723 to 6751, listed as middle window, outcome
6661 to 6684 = -0.7 angstrom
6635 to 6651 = 1.2 angstrom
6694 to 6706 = -0.8 angstrom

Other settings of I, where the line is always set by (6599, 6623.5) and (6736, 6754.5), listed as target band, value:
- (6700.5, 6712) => -0.9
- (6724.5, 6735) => -0.6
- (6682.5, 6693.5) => -1.6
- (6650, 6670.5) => 0.7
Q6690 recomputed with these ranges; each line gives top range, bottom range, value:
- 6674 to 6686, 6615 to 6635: 1.10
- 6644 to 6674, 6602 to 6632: 0.93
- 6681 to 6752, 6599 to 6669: 1.08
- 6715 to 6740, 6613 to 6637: 1.00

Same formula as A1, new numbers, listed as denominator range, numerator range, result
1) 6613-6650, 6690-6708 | 1.11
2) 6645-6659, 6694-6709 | 1.16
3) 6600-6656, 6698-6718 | 1.09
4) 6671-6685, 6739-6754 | 0.91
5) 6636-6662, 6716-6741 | 1.08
